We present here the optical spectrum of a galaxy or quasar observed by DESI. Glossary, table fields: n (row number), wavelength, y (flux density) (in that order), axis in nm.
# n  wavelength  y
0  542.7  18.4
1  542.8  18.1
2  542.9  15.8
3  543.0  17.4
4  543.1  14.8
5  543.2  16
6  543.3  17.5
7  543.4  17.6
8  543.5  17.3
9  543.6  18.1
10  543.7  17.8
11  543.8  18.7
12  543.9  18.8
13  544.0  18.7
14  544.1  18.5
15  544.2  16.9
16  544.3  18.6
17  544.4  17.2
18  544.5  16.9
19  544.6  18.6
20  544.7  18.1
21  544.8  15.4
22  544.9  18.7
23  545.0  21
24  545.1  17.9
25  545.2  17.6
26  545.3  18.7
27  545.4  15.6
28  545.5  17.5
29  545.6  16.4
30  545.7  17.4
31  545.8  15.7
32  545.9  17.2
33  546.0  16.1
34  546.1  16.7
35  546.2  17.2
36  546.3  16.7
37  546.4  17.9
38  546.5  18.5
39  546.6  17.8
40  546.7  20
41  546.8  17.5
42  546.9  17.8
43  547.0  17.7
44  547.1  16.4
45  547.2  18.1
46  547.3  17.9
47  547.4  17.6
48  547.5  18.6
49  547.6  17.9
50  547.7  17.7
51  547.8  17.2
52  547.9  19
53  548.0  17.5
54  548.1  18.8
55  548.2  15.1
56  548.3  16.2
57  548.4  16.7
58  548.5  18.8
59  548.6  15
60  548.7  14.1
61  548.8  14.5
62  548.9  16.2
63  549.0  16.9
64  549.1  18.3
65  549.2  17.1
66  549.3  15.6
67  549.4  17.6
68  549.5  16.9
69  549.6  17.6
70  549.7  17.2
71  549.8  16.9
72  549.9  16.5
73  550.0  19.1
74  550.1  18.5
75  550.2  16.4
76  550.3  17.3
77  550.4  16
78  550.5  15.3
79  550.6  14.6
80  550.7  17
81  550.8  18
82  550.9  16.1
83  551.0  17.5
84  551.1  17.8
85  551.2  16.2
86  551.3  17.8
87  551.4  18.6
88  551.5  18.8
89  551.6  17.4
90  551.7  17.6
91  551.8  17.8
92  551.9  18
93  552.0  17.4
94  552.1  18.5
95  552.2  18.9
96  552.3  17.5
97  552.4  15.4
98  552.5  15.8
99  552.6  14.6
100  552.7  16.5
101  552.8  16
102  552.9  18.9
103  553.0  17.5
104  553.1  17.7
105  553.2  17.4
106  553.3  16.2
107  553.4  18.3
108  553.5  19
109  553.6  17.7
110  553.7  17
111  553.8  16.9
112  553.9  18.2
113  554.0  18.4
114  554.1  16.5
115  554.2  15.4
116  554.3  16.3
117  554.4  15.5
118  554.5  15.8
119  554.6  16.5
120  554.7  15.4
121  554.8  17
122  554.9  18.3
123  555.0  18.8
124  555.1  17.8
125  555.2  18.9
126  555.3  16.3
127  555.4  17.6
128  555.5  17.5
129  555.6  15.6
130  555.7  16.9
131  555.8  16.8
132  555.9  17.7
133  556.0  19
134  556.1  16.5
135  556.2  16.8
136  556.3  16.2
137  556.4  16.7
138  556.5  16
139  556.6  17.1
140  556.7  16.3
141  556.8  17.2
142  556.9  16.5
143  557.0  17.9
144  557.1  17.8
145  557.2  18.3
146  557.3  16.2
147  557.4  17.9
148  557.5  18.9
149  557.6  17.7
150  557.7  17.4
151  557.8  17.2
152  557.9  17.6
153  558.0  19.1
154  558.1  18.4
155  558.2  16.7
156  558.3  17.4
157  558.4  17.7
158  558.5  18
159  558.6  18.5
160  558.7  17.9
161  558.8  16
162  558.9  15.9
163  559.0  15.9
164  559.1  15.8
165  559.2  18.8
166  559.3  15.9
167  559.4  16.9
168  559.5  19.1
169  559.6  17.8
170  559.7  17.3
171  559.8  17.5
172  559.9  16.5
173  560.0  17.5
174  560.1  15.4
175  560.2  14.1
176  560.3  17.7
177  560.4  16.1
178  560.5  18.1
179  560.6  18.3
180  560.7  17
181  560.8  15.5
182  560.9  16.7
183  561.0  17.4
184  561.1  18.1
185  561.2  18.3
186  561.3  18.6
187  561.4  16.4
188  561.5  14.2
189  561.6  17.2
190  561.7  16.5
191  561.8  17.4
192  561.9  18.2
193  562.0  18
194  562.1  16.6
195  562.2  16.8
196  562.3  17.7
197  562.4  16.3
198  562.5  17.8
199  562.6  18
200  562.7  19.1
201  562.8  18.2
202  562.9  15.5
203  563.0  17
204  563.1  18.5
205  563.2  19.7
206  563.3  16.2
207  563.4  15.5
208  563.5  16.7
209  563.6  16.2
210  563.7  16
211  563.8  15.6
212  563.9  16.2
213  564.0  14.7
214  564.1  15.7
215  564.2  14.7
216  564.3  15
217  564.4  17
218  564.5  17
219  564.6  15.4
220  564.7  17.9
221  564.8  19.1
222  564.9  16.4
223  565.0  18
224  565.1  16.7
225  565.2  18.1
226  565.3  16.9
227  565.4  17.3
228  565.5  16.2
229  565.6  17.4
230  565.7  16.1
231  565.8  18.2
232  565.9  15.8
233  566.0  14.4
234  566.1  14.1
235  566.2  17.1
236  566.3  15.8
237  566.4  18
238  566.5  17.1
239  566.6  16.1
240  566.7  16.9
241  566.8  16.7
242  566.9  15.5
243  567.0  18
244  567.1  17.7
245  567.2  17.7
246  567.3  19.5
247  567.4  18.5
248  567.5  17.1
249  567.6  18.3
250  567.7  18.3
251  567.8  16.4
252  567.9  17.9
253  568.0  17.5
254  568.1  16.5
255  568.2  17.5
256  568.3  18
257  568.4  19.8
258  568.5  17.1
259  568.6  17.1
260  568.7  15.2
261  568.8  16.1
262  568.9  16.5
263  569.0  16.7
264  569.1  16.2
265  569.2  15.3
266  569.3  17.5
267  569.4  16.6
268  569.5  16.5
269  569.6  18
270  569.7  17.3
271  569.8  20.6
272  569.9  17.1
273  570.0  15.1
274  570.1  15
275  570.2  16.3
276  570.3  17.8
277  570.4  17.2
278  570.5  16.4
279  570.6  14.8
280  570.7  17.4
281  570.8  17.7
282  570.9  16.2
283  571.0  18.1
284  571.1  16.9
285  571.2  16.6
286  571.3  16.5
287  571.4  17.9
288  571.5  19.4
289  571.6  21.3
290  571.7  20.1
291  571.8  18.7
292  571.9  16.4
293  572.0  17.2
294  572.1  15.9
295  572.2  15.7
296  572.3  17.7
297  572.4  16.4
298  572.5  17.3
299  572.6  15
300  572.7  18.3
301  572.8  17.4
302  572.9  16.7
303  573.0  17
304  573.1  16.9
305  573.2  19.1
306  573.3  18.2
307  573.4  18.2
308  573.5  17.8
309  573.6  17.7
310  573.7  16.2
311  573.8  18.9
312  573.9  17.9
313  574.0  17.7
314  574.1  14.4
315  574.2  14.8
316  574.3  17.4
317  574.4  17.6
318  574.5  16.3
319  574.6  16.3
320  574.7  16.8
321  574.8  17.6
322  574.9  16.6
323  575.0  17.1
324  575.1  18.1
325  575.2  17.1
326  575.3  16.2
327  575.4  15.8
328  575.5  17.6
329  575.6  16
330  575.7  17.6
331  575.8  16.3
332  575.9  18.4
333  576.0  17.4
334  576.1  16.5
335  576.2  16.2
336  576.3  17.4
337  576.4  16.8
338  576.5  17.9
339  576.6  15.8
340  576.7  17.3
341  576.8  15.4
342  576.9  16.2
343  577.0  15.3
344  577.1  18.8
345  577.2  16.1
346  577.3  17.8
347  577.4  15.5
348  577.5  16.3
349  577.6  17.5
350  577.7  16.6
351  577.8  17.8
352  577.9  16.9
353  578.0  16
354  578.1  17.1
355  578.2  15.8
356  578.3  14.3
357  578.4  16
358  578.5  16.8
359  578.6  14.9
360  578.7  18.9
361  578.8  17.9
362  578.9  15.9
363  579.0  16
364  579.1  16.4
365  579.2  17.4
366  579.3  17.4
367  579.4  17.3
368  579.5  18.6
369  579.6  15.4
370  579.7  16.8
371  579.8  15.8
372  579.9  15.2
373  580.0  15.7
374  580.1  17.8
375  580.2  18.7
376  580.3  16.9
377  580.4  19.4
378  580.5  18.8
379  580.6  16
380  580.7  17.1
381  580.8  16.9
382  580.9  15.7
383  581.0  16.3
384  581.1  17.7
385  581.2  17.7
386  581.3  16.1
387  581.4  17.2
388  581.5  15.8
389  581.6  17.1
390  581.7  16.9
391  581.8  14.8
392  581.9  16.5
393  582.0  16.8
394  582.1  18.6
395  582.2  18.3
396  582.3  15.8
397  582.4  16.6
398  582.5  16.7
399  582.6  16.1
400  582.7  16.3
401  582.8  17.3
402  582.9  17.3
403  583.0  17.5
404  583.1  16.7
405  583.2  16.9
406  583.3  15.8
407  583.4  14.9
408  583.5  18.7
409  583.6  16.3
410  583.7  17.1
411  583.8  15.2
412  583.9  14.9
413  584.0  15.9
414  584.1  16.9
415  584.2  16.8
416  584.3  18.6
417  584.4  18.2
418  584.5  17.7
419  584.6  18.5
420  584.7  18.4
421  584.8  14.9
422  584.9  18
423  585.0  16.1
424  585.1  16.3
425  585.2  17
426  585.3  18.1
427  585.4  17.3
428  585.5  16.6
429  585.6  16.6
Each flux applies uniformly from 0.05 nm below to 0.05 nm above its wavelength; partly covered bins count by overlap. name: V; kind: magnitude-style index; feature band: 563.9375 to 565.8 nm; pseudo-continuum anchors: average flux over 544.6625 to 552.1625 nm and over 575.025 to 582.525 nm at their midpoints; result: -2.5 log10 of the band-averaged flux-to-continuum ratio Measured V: 0.02 mag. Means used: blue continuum 17.3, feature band 16.7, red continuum 16.8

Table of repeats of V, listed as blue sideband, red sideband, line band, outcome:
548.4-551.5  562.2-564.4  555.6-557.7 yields -0.03 mag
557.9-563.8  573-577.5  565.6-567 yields 0.04 mag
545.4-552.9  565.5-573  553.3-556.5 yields 0.00 mag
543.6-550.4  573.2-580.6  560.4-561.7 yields 0.01 mag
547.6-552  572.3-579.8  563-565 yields 0.03 mag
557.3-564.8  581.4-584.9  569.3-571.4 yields 0.00 mag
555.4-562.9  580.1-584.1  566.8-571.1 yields -0.01 mag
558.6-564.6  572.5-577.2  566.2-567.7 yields -0.03 mag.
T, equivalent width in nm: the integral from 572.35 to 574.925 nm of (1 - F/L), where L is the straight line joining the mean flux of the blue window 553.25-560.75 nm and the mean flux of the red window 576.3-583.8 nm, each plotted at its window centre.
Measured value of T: -0.034 nm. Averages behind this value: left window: 17.2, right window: 16.8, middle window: 17.1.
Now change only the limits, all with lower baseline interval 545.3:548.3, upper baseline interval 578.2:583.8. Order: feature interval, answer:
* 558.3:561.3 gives 0.01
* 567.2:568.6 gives -0.07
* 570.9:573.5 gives -0.09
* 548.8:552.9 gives 0.07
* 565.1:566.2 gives 0.04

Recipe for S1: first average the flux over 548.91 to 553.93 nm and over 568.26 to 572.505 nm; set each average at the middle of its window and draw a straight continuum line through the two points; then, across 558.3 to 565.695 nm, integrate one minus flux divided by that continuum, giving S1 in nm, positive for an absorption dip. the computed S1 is 0.09 nm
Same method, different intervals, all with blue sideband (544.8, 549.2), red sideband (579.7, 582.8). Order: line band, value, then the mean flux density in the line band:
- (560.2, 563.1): -0.01 nm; 17.2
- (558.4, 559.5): 0.00 nm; 17.1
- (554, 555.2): 0.03 nm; 16.8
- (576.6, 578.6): 0.05 nm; 16.4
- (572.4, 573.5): -0.03 nm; 17.4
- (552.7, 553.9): -0.02 nm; 17.5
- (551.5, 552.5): -0.02 nm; 17.6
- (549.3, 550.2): 0.00 nm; 17.4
